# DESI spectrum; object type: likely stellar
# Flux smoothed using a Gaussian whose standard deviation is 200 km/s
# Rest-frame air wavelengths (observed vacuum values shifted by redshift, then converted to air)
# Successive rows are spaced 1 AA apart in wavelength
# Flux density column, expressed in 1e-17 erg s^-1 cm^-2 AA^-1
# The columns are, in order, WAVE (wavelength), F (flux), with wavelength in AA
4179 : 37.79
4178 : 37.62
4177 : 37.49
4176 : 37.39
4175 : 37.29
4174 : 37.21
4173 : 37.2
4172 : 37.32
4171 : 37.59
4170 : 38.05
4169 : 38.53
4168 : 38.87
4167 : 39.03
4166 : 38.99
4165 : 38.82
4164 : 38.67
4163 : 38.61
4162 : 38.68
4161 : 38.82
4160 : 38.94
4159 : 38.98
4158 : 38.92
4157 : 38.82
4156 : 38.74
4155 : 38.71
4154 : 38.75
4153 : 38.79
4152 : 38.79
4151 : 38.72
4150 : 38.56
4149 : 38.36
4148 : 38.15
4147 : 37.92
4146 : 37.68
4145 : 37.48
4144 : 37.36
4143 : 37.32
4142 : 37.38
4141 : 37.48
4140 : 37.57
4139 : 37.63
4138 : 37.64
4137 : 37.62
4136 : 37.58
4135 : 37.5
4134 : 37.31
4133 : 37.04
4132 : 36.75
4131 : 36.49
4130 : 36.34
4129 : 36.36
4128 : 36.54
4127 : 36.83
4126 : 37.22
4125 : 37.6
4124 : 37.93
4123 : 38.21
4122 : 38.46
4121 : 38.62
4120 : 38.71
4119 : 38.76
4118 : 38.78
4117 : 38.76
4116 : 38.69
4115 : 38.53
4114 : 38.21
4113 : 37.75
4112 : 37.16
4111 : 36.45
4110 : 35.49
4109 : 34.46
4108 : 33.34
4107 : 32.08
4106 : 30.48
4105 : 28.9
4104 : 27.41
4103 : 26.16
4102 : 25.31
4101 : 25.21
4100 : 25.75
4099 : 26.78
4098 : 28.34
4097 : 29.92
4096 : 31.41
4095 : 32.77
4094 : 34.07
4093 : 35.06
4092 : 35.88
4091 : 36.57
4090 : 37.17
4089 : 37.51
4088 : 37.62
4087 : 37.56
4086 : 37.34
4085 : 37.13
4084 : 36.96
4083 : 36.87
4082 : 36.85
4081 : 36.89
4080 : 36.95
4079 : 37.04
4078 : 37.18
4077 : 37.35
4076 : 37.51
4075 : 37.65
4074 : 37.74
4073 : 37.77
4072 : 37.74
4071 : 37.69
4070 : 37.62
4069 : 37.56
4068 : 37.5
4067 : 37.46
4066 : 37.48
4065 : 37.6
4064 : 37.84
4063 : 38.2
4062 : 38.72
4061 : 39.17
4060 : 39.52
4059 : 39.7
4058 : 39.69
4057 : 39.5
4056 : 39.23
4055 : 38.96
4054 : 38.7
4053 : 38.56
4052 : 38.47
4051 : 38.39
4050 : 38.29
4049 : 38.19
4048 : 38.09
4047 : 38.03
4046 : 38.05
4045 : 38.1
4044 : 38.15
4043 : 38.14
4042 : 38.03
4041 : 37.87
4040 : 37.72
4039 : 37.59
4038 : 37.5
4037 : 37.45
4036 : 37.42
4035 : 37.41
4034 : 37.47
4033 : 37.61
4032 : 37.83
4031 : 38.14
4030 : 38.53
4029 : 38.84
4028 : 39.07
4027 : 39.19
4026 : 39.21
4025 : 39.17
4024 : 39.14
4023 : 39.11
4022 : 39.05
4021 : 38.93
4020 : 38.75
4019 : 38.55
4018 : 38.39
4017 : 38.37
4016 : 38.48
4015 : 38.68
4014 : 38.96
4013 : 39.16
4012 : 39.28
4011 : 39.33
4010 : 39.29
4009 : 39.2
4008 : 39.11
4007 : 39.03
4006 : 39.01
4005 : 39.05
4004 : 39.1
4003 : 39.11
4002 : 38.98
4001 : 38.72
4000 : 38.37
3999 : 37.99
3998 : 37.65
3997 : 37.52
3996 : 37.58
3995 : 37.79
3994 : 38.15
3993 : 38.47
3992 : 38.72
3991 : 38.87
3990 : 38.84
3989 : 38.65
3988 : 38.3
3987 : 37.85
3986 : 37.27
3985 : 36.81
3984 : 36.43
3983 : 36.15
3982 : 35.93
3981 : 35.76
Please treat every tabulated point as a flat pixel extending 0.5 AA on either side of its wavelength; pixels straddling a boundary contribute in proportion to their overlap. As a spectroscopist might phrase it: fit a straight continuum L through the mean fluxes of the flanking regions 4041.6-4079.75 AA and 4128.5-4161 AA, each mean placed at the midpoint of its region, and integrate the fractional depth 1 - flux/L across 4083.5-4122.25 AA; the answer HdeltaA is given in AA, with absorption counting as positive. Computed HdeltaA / 3.9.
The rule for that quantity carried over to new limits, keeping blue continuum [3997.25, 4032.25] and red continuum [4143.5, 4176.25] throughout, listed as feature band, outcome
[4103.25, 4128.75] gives 1.6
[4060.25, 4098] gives 1.9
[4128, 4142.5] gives 0.5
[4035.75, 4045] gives 0.2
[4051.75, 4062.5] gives -0.1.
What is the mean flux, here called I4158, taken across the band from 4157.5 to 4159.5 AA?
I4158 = 39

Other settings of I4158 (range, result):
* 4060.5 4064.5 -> 38.5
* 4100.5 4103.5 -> 25.6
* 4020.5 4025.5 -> 39.1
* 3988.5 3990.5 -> 38.7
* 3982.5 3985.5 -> 36.5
